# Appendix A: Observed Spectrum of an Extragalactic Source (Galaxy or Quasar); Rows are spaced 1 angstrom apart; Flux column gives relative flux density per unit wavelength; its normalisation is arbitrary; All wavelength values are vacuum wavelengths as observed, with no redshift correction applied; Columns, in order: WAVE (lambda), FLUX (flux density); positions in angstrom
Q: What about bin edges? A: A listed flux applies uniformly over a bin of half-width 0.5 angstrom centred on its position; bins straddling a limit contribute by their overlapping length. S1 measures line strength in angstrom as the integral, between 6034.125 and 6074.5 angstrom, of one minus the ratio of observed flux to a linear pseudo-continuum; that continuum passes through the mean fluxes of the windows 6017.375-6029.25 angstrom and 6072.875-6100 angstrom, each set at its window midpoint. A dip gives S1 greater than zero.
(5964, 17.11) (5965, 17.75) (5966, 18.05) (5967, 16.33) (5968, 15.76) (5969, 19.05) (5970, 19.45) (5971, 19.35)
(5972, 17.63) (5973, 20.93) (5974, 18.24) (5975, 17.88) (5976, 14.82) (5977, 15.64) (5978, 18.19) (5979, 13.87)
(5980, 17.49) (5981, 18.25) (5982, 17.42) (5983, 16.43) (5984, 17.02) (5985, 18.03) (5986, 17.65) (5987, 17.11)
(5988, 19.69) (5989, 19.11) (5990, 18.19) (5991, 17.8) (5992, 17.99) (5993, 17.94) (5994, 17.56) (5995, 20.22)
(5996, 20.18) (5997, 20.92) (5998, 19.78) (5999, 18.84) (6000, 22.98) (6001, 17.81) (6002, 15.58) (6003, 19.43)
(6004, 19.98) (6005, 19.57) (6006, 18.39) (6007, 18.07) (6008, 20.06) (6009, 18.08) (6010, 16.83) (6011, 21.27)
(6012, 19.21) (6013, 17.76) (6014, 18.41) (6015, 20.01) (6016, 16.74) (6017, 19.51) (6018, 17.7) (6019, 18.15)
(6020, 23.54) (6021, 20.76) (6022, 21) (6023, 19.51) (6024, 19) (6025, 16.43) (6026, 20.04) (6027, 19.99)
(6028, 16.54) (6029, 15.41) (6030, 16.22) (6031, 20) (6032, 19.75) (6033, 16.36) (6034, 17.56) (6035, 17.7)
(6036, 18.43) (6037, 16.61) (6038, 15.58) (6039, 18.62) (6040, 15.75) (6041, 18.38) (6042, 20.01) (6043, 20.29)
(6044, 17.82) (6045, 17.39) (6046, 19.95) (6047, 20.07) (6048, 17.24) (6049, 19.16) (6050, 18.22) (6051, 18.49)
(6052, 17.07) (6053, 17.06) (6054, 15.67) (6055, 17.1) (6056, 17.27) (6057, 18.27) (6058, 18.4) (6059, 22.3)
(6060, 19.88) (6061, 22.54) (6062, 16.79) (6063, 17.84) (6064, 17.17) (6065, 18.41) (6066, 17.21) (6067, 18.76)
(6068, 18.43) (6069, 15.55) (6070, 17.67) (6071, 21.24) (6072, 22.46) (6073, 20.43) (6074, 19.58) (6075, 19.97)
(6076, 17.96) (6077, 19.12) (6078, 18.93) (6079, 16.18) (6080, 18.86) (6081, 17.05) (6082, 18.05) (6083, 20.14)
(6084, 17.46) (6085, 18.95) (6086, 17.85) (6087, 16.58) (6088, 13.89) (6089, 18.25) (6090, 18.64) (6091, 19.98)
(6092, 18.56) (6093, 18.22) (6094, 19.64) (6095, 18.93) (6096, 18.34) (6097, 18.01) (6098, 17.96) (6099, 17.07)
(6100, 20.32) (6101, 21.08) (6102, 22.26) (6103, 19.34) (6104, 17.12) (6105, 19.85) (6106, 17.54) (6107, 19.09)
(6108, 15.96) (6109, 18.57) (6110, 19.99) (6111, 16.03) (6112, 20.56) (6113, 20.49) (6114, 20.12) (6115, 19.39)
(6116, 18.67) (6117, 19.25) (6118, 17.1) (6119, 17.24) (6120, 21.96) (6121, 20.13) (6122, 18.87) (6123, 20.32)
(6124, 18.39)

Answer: 0.6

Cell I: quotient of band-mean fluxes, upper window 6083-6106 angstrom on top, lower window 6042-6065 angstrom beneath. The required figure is 1.00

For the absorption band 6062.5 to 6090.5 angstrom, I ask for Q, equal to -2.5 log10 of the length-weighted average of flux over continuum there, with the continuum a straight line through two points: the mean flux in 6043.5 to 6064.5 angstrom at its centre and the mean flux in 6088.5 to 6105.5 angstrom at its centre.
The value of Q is 0.02 mag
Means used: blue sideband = 18.4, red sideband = 19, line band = 18.3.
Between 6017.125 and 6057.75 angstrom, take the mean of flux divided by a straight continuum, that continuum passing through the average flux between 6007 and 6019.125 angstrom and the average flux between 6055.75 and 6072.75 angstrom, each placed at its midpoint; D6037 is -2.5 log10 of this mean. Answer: 0.03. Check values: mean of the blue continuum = 18.6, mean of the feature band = 18.3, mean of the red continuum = 18.9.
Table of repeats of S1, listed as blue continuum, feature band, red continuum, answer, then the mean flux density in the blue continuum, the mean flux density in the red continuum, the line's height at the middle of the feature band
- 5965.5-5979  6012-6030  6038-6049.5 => -0.6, 17.6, 18.5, 18.2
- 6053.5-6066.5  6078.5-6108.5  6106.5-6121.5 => 0.6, 18.4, 19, 18.7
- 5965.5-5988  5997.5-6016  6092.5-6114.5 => -1.1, 17.5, 18.9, 17.9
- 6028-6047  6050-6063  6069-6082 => 0.0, 17.9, 18.9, 18.4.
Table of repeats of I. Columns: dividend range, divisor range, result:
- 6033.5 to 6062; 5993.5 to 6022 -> 0.95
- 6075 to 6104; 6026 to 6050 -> 1.02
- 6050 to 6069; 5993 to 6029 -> 0.95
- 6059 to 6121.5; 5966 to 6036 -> 1.02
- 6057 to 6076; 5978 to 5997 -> 1.06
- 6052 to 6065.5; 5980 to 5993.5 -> 1.02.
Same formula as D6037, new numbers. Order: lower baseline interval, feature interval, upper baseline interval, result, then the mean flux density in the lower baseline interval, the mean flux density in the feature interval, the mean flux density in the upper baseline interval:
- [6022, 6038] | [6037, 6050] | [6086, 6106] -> -0.01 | 18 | 18.3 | 18.6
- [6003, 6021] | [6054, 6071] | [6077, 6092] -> 0.00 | 19.1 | 18.4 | 18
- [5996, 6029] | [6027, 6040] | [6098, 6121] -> 0.10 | 19.1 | 17.4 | 19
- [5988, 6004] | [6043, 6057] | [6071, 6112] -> 0.05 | 19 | 18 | 18.7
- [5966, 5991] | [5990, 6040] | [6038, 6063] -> -0.04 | 17.7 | 18.7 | 18.4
